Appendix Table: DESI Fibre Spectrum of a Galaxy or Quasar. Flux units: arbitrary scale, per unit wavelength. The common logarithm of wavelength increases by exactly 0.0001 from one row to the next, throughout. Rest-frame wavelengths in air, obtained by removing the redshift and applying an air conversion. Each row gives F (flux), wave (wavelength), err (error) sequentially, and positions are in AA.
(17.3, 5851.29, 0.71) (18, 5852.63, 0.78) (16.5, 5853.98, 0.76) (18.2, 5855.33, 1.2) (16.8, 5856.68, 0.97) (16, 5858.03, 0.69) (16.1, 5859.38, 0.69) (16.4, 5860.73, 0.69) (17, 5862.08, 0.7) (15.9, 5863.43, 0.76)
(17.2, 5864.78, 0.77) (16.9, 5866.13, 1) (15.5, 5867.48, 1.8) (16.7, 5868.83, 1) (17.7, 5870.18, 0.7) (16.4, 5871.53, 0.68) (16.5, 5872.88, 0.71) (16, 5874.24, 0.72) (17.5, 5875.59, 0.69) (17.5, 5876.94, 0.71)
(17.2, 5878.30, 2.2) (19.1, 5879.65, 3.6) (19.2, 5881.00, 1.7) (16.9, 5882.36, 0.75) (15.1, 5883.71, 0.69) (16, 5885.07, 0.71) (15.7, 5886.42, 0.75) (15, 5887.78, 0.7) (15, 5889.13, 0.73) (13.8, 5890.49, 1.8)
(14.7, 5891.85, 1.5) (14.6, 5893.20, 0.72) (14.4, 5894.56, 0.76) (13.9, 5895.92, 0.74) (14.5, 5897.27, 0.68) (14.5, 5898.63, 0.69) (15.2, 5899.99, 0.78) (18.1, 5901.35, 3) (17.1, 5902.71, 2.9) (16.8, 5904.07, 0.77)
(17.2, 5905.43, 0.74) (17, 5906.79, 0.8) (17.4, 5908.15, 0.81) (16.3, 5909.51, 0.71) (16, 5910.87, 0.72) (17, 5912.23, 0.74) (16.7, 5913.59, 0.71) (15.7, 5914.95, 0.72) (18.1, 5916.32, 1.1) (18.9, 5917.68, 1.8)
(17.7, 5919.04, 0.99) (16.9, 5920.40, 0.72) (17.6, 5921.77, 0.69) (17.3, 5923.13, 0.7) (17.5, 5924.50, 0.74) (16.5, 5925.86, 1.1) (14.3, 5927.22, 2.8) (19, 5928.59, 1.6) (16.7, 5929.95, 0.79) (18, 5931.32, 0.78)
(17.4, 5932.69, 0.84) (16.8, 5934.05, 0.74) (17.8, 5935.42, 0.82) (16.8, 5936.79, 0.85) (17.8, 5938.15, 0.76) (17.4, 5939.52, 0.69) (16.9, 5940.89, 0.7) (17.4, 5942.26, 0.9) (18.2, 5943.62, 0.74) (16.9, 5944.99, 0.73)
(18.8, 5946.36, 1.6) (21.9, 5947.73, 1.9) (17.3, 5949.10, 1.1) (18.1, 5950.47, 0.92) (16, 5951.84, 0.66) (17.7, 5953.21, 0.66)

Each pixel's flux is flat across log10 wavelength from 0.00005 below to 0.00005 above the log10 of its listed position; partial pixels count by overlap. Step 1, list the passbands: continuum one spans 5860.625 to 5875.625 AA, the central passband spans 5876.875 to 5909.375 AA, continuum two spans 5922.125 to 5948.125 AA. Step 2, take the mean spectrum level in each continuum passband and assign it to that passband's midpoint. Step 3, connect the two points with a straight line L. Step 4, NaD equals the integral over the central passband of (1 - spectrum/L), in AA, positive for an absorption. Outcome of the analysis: 1.7 AA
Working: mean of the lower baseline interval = 16.6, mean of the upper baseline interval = 17.5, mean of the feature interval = 16.1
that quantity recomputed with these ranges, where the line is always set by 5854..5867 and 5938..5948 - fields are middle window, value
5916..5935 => 0.44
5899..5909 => 0.29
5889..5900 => 1.78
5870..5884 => -0.23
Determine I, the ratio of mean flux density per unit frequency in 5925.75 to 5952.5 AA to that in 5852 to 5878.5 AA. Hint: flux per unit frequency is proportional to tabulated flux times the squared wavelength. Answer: 1.07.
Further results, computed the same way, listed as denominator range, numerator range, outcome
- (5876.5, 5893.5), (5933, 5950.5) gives 1.13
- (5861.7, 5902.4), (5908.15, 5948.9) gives 1.10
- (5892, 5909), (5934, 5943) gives 1.11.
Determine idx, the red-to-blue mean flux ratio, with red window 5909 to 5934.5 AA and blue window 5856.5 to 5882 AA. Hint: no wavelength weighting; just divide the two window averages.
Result 1.01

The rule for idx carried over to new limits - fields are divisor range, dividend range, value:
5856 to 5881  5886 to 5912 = 0.93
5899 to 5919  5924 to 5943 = 1.01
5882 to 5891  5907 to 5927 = 1.11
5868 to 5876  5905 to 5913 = 1.00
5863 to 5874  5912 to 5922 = 1.04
